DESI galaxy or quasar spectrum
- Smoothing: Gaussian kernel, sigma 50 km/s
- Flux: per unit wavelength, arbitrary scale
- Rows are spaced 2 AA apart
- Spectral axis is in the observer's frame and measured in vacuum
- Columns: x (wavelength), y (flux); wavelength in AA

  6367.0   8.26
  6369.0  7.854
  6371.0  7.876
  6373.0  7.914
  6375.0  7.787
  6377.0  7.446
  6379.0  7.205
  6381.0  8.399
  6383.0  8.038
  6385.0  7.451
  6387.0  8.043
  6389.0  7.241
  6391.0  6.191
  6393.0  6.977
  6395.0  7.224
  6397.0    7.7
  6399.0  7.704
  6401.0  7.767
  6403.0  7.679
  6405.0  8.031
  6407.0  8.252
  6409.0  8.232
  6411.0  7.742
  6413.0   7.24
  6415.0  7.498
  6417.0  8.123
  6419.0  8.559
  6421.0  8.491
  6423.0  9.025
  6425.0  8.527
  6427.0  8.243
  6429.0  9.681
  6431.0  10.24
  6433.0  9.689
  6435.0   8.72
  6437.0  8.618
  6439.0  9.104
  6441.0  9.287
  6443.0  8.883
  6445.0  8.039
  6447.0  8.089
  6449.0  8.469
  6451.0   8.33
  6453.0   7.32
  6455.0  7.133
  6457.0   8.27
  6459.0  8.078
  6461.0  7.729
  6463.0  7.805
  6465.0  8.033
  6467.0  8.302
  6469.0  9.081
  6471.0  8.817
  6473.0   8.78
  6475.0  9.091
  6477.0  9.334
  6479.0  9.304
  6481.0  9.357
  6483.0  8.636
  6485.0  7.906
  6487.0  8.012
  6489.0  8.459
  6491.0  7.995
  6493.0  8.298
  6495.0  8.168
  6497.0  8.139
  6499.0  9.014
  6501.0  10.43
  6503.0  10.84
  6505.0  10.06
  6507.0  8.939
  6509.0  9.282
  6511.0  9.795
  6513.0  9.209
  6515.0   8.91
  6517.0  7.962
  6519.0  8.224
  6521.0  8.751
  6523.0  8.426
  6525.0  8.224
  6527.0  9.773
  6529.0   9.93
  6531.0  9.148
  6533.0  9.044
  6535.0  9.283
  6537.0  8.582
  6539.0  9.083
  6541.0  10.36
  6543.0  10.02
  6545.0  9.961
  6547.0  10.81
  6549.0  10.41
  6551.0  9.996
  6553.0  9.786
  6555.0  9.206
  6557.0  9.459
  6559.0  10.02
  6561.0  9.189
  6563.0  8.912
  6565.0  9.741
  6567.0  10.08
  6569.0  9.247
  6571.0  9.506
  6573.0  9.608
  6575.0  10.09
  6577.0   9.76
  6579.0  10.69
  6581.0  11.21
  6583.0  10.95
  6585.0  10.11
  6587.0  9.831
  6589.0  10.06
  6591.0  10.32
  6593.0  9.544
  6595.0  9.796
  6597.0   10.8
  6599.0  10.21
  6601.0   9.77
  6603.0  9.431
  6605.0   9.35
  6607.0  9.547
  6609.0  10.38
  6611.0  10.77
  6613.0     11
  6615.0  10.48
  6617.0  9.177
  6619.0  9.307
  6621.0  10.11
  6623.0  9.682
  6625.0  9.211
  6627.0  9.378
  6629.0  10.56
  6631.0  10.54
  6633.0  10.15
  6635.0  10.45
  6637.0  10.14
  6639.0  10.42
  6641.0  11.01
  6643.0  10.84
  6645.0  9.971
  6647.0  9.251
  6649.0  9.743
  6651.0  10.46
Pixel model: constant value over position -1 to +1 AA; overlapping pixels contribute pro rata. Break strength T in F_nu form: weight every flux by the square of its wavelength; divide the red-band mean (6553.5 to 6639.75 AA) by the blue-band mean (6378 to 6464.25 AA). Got 1.29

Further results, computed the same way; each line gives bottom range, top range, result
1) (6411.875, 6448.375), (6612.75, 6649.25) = 1.23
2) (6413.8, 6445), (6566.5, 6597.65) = 1.20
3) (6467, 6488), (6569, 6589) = 1.19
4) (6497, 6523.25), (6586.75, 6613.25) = 1.12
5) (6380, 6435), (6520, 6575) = 1.23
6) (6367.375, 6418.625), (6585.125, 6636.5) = 1.39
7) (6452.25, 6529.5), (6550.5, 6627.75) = 1.17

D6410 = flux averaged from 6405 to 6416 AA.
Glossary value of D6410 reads 7.81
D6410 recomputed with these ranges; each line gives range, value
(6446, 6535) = 8.71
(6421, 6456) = 8.67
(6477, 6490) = 8.67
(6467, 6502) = 8.74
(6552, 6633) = 9.92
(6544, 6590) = 9.94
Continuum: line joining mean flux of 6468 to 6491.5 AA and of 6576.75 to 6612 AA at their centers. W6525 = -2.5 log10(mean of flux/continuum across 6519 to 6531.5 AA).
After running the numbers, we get 0.04 mag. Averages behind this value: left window 8.75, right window 10.1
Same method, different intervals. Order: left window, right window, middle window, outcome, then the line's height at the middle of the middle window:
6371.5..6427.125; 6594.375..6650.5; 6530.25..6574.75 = -0.03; 9.35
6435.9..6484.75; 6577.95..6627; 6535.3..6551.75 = -0.05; 9.41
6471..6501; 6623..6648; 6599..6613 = -0.01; 9.85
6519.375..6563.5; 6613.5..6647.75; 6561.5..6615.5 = -0.03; 9.78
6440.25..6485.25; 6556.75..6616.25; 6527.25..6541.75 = 0.00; 9.34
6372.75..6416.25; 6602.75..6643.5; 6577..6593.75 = -0.07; 9.69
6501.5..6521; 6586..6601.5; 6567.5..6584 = -0.03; 9.88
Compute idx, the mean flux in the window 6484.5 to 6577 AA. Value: 9.28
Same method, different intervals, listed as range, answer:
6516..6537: 8.86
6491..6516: 9.21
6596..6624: 10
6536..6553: 9.9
